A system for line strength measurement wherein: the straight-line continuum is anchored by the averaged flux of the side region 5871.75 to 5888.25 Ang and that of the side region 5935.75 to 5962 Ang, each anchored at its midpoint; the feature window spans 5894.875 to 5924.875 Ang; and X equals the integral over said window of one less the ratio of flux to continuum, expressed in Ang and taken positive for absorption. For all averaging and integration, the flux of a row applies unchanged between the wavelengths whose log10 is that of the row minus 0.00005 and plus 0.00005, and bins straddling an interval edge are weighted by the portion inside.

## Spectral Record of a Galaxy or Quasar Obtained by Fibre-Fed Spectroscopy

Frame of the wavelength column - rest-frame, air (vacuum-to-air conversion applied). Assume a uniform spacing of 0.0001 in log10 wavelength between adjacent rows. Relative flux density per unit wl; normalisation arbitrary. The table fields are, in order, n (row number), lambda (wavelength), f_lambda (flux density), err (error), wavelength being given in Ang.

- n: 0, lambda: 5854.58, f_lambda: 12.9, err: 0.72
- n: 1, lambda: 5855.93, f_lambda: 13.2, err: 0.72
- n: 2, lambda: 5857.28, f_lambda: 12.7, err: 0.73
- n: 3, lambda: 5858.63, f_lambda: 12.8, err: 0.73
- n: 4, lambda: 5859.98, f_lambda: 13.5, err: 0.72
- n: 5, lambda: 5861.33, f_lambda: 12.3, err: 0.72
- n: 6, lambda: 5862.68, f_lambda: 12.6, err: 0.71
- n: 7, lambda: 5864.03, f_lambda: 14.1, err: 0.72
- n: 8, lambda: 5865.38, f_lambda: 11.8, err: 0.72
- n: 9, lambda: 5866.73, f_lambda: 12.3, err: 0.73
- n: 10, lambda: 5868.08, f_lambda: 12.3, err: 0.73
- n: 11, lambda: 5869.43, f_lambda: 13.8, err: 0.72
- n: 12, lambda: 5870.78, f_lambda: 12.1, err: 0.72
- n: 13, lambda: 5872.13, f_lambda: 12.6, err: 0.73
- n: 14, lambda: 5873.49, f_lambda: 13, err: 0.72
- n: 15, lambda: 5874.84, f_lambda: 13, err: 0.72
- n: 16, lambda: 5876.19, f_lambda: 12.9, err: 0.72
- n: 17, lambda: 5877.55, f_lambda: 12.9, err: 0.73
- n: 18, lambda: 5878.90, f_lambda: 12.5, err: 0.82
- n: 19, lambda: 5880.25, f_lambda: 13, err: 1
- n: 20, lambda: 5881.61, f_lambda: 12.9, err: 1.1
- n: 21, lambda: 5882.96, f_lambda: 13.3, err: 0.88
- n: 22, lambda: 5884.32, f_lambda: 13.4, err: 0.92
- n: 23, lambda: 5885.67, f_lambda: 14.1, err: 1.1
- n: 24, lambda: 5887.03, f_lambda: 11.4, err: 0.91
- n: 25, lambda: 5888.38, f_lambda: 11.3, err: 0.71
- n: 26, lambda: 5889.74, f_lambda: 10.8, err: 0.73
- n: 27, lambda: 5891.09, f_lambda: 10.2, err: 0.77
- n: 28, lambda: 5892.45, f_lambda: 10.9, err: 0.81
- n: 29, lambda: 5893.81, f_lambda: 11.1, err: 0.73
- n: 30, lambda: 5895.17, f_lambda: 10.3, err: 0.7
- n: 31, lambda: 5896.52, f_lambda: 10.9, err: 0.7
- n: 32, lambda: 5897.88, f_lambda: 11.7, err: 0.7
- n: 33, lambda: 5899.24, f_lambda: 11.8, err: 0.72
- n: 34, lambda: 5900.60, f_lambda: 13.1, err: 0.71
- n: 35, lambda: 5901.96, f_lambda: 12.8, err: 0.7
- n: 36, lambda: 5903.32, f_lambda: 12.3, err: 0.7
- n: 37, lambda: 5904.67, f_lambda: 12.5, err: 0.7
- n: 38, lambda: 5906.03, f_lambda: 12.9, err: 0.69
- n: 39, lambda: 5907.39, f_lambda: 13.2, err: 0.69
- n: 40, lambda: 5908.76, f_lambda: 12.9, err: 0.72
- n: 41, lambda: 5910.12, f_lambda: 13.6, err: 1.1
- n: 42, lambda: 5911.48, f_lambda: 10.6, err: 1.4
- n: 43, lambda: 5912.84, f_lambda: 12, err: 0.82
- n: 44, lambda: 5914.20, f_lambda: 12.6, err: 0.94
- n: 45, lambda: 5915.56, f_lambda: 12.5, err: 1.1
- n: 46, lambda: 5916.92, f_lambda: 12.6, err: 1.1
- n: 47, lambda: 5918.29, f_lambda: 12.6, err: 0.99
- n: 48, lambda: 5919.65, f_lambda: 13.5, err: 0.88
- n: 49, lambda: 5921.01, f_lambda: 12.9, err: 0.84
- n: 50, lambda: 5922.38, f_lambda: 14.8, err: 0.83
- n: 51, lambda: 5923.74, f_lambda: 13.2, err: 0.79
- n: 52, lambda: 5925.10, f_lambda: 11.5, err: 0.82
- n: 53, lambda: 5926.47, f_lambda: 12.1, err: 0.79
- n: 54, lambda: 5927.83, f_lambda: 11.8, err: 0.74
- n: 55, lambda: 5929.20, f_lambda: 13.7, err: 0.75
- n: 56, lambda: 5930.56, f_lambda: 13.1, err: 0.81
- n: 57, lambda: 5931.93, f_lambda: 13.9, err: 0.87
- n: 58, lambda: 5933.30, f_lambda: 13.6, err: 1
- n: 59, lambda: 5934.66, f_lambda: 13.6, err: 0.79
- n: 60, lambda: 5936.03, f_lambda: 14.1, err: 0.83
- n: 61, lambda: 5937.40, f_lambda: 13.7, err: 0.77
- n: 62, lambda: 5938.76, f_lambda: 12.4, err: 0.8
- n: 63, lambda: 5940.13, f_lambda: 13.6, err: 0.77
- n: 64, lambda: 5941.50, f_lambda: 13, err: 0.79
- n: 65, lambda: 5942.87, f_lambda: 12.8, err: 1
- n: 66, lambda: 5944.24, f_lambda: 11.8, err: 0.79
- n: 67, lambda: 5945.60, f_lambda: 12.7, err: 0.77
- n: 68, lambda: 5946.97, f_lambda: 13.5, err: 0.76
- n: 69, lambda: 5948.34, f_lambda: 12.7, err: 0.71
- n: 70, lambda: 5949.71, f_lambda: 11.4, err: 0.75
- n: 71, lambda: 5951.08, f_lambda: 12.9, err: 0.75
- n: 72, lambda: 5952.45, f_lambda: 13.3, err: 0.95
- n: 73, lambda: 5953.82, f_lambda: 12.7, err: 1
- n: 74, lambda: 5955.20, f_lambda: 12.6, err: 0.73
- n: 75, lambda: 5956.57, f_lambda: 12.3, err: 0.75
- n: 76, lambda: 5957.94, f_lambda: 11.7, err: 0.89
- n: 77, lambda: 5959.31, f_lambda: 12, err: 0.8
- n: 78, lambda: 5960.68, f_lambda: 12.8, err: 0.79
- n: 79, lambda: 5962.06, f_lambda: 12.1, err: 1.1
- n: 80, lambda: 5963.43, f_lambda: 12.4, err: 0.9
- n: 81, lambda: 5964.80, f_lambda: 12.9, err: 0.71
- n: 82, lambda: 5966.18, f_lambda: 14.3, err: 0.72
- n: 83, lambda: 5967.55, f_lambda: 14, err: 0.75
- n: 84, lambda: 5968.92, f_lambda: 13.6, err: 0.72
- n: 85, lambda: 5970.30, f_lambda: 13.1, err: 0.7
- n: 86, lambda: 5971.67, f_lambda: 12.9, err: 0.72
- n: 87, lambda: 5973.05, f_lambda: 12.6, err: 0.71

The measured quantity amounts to 0.6 Ang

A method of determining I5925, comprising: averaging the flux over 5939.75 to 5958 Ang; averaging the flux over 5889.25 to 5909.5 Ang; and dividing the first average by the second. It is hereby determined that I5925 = 1.07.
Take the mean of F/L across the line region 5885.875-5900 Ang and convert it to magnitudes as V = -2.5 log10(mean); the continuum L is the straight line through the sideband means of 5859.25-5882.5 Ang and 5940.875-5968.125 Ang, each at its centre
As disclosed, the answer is 0.15 mag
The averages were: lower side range 12.8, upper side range 12.7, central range 11.2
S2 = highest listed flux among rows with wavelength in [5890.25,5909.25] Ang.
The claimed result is 13.2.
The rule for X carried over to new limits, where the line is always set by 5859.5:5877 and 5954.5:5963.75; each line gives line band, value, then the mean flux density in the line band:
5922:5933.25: -0.50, 13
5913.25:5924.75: -0.49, 13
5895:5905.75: 0.48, 12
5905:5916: 0.00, 12.5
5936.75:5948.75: -0.54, 12.9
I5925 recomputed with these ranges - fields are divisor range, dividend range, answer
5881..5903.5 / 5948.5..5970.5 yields 1.07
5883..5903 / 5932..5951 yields 1.11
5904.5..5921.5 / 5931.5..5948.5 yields 1.04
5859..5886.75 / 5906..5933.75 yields 0.99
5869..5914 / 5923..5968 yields 1.05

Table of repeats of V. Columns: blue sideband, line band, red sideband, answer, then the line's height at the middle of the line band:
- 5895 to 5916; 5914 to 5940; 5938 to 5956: -0.049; 12.5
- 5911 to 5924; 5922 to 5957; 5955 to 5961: -0.040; 12.5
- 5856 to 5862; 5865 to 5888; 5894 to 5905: -0.030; 12.4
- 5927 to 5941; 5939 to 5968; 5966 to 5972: 0.062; 13.5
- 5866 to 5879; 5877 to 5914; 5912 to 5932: 0.053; 12.8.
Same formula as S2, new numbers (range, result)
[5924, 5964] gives 14.1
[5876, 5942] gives 14.8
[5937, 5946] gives 13.7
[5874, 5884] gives 13.3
